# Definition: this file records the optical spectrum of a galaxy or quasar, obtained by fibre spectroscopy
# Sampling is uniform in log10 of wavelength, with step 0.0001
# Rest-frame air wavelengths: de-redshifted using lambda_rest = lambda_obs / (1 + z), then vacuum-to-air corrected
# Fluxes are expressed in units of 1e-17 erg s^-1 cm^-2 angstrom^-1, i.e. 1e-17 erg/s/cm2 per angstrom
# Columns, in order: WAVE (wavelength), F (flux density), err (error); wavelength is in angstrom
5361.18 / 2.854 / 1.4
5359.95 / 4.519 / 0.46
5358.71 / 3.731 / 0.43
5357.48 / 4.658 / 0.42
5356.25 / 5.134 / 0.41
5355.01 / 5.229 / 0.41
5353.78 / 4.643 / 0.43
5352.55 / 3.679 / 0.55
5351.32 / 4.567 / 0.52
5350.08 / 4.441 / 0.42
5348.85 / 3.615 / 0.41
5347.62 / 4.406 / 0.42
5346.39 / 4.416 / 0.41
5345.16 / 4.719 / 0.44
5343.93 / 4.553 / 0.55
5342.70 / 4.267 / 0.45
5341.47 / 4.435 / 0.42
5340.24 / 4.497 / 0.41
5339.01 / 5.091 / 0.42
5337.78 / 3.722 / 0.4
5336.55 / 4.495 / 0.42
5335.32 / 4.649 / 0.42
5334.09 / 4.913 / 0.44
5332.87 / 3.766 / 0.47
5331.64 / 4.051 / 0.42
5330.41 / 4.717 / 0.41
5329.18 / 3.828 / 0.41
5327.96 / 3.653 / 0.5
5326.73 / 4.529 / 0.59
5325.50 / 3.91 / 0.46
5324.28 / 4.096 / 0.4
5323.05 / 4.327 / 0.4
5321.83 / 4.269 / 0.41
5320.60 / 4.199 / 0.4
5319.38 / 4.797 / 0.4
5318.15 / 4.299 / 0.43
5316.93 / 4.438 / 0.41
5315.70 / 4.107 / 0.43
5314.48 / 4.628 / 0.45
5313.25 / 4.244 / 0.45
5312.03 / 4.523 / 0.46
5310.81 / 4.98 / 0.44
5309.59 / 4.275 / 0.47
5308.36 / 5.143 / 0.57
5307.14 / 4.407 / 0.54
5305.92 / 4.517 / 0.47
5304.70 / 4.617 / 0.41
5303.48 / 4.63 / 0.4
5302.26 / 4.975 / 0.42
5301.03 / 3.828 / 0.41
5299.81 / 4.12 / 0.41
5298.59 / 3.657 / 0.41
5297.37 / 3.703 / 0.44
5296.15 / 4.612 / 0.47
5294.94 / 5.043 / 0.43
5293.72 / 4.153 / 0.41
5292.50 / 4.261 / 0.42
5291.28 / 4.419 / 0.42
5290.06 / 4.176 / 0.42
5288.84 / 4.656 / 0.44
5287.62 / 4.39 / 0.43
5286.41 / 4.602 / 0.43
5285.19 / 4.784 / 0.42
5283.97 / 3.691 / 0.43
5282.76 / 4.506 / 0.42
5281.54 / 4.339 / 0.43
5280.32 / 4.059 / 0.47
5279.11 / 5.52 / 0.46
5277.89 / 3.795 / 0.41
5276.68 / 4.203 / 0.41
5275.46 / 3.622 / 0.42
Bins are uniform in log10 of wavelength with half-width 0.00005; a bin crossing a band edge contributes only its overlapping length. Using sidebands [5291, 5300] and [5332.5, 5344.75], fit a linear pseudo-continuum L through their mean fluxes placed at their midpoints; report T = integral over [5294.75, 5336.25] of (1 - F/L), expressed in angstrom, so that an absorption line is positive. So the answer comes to -0.2 angstrom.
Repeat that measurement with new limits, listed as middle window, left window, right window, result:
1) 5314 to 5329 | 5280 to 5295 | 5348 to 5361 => 0.4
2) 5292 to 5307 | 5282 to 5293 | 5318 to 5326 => 0.0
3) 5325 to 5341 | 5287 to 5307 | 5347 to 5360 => 0.4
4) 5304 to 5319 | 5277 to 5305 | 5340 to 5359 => -0.4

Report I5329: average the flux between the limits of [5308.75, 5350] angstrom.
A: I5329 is 4.35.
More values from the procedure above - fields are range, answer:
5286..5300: 4.32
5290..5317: 4.41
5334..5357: 4.49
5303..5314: 4.59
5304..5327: 4.44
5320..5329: 4.13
